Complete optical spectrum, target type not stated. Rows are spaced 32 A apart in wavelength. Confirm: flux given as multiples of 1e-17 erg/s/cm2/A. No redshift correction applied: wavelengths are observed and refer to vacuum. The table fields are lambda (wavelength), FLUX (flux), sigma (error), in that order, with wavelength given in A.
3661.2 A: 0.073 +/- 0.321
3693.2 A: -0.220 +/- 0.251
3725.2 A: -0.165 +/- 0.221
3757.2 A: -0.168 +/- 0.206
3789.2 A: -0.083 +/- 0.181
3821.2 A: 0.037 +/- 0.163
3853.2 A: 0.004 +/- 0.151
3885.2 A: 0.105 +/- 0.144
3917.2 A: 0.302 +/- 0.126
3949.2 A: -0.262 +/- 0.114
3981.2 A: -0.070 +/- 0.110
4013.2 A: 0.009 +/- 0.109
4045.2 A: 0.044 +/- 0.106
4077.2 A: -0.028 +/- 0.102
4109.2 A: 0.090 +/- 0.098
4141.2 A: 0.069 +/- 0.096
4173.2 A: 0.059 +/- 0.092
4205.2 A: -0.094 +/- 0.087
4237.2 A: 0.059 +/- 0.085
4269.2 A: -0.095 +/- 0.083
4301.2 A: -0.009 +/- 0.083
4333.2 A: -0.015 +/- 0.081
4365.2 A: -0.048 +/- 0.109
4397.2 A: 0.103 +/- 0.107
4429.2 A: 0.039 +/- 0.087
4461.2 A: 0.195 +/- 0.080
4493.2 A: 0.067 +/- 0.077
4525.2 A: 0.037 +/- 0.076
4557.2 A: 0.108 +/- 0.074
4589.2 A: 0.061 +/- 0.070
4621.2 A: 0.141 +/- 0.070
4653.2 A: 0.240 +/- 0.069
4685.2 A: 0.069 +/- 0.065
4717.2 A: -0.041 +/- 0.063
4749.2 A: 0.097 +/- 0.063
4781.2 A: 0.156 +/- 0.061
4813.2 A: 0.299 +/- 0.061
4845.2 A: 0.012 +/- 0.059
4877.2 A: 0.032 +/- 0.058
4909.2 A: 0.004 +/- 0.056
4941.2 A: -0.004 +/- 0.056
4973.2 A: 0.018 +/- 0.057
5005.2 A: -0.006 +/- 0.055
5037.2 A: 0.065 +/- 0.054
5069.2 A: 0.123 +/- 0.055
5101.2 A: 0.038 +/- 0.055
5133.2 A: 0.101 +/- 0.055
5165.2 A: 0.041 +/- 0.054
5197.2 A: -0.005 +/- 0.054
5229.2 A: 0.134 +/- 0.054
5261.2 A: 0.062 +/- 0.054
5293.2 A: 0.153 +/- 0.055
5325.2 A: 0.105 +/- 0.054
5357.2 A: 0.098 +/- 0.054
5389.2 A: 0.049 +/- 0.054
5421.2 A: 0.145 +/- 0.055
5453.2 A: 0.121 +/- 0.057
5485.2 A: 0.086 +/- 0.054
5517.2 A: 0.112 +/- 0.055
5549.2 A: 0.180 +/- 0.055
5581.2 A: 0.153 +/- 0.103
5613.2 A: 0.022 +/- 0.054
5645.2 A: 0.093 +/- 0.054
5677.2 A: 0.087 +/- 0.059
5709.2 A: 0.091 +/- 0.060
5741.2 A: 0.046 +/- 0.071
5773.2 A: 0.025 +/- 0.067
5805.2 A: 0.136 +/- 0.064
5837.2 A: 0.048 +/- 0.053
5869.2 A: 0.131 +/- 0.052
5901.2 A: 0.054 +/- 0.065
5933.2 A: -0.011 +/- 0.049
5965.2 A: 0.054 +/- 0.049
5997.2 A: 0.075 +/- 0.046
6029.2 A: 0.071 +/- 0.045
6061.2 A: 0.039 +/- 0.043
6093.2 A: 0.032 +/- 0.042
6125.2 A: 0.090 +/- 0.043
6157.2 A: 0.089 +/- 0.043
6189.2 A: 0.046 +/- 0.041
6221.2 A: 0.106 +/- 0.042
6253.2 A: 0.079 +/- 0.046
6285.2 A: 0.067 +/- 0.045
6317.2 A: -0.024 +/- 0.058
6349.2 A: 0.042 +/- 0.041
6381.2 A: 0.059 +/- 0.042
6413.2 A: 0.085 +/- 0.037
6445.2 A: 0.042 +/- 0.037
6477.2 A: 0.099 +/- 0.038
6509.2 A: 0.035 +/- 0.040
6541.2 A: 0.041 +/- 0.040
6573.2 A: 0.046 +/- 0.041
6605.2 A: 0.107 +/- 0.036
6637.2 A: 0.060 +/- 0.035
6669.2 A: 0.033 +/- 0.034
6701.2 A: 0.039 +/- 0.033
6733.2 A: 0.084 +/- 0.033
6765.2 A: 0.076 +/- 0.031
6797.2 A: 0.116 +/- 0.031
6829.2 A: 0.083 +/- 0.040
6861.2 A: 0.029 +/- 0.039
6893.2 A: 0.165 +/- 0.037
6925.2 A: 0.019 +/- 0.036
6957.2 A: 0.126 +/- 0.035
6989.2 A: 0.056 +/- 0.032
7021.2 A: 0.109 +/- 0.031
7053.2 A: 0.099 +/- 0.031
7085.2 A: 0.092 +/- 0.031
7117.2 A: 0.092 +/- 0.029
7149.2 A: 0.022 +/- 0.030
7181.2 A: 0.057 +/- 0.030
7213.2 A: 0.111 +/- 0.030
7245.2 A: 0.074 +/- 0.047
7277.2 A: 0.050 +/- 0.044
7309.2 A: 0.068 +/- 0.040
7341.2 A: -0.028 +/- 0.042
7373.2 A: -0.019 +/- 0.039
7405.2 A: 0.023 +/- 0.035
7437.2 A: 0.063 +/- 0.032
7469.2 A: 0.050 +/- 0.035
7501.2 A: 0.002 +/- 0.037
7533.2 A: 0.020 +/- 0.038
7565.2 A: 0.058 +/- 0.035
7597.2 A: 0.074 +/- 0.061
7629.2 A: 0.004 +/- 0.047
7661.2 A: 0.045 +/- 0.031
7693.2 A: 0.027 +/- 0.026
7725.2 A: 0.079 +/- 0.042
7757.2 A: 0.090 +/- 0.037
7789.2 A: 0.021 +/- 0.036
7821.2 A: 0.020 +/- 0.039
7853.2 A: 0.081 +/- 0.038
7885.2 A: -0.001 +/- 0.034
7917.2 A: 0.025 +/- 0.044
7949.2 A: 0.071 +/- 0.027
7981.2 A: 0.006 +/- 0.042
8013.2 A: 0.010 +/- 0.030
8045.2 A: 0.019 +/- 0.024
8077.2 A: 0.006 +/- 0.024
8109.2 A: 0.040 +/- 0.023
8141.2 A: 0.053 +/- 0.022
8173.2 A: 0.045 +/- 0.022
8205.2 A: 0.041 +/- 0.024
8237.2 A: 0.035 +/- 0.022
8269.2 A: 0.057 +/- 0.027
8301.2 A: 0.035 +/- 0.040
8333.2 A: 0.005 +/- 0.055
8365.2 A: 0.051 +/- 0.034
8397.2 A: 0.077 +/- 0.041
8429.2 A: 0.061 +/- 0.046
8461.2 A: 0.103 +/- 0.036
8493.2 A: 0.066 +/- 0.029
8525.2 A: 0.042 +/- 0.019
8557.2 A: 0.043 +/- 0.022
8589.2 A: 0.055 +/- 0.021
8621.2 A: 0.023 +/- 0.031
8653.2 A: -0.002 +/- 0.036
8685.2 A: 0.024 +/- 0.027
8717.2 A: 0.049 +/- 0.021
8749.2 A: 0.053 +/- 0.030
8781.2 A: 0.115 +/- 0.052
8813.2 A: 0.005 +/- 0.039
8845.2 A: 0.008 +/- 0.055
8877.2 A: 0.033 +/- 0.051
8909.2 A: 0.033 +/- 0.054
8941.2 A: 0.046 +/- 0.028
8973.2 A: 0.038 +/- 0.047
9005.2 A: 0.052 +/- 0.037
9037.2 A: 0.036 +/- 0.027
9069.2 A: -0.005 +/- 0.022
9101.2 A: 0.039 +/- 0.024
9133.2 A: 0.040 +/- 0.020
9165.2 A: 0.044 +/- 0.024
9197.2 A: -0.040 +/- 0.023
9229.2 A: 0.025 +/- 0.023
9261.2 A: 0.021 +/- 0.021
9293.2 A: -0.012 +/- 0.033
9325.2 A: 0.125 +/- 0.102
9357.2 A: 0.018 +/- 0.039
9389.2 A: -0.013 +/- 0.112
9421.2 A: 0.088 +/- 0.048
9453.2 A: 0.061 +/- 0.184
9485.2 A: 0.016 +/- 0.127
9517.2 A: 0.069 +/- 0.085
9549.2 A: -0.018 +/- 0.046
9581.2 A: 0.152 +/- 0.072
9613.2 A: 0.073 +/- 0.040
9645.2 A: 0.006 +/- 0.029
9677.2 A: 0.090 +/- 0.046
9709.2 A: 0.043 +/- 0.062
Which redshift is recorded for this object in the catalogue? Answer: 0.008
